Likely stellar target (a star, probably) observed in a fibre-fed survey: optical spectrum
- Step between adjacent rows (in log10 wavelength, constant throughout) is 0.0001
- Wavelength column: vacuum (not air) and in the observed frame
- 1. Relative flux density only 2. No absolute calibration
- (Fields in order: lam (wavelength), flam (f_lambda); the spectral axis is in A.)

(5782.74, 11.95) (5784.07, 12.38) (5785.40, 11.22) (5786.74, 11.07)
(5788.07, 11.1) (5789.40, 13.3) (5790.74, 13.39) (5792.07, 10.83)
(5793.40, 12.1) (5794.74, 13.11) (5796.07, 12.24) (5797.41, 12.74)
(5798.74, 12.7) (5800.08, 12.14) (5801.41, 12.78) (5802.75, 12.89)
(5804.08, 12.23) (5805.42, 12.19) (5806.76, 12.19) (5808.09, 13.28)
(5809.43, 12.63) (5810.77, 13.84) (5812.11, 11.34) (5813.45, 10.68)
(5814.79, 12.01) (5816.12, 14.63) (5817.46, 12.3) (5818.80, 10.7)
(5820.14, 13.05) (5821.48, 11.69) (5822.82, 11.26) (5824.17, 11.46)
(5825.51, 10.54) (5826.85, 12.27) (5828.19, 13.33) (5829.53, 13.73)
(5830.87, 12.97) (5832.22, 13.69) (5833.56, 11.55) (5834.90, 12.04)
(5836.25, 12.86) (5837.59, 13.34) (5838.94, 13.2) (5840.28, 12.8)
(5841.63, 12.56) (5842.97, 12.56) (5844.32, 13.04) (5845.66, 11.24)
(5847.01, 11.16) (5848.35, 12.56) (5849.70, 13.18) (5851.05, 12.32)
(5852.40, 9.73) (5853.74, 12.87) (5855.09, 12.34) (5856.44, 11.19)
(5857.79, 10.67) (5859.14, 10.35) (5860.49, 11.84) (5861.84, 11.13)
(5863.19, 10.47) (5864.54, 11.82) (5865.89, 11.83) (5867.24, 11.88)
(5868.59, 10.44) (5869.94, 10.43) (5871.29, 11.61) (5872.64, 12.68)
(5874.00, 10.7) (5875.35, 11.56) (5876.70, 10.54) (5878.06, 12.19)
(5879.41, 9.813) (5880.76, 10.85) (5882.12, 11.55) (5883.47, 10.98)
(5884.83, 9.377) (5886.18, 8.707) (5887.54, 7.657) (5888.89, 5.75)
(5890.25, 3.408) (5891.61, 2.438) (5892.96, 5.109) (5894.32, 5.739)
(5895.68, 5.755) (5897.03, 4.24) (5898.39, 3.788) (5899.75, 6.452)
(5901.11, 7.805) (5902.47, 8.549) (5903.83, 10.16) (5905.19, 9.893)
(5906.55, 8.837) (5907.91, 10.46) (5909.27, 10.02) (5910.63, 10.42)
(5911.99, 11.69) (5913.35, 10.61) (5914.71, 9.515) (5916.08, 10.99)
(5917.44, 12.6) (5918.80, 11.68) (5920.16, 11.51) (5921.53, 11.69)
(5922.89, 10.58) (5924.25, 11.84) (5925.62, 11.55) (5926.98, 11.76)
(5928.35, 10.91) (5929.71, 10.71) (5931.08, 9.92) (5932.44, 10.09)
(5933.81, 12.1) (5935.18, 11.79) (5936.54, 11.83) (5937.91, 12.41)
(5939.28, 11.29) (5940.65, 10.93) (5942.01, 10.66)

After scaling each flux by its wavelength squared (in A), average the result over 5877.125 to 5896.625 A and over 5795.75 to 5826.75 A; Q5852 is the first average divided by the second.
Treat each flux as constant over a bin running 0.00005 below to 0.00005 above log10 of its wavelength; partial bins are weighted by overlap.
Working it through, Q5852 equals 0.7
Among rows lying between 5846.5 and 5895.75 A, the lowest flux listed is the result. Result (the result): 2.438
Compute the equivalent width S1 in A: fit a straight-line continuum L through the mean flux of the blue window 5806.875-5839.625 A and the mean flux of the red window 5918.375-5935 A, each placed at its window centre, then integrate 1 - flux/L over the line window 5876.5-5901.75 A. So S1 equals 9.2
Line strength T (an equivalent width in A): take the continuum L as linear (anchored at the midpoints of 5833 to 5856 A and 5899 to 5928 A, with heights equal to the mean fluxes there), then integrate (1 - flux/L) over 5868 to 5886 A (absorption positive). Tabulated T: 0.8 A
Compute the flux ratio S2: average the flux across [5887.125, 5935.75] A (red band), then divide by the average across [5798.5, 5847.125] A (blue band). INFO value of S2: 0.7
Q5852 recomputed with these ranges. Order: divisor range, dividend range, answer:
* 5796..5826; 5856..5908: 0.77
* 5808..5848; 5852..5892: 0.84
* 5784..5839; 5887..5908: 0.54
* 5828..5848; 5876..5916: 0.68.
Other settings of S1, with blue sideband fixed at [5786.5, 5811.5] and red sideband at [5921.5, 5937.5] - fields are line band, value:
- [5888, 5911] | 9.10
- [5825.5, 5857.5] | -0.84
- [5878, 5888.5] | 1.60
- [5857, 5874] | 0.87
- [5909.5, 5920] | 0.30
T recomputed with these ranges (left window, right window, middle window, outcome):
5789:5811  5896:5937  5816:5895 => 2.8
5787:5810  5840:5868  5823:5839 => -0.6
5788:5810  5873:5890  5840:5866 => -2.4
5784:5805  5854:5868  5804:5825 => -0.4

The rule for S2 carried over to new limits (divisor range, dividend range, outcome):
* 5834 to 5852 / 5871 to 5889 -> 0.83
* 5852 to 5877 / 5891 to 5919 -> 0.74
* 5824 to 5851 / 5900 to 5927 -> 0.84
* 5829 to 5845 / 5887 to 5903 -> 0.43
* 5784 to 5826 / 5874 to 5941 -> 0.79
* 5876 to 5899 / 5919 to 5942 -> 1.50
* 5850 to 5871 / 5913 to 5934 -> 0.98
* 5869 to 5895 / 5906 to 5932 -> 1.21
